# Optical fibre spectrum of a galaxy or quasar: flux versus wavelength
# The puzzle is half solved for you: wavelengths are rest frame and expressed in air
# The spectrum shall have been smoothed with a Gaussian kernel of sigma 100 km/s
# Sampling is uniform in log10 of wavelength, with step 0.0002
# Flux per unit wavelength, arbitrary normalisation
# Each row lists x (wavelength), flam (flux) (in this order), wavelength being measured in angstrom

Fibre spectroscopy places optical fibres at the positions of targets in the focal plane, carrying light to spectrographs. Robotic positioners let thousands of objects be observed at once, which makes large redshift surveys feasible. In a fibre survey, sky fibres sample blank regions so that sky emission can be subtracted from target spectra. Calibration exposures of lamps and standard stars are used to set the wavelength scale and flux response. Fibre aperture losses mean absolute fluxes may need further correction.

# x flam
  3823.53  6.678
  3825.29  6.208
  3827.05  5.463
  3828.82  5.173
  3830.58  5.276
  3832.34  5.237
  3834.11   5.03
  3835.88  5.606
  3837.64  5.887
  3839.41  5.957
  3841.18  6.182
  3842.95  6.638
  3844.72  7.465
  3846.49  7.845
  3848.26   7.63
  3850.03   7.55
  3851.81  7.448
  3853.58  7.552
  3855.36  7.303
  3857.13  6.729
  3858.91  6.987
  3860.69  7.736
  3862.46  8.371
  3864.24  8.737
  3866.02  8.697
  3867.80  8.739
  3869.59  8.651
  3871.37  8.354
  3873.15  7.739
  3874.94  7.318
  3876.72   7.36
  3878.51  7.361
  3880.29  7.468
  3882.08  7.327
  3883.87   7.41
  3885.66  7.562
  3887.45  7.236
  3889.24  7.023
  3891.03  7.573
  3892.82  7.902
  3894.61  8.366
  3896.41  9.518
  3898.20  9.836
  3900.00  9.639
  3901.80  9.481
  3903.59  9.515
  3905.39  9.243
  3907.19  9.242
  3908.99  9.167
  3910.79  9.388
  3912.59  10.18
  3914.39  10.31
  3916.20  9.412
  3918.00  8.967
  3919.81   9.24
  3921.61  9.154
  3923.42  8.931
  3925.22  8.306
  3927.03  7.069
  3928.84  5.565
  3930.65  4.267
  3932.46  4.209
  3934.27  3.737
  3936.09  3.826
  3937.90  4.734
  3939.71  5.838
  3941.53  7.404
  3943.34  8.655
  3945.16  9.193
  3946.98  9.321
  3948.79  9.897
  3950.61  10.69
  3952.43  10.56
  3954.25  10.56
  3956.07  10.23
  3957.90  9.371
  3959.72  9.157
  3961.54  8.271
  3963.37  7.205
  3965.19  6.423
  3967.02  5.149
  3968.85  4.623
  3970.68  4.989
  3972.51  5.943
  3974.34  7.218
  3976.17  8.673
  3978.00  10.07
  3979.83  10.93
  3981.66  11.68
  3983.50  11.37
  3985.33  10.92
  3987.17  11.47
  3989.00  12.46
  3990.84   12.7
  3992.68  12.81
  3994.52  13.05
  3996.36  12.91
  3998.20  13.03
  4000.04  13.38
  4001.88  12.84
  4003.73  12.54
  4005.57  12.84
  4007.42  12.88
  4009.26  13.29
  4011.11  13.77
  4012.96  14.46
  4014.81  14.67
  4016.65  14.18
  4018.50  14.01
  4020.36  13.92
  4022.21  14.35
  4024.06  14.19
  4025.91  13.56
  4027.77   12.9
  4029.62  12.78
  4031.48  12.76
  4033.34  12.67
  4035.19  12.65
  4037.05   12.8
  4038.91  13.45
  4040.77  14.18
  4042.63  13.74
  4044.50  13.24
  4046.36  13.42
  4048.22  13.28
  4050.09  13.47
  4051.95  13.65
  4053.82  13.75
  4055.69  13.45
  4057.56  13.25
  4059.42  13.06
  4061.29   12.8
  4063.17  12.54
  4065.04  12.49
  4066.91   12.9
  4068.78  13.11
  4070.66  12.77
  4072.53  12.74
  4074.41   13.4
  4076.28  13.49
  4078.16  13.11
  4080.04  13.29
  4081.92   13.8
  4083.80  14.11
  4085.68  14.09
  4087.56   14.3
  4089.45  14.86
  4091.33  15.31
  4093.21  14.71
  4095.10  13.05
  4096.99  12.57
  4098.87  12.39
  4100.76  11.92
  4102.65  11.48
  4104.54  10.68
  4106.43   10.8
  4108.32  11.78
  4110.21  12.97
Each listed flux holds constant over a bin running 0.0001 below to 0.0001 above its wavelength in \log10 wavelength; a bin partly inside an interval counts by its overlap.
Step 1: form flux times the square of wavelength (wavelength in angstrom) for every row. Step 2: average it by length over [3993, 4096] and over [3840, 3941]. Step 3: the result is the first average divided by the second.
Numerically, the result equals 1.87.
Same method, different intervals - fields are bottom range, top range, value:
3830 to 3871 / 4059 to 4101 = 2.10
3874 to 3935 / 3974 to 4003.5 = 1.51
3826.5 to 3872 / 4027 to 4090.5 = 2.11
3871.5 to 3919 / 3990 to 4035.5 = 1.66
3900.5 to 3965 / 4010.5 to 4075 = 1.71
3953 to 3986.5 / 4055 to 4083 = 1.61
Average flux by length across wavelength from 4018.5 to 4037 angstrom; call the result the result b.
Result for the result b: 13.3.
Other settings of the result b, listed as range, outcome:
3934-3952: 7.55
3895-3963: 8.42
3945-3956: 10.1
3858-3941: 7.88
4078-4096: 14.1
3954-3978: 7.53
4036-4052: 13.5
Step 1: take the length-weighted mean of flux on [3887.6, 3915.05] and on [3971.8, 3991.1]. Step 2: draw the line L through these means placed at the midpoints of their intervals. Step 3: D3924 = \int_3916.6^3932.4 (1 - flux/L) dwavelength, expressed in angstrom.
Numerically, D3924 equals 3.1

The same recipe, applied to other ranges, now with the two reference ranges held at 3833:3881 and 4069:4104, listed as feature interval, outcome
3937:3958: 1.9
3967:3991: 3.2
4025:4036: -0.9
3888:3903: -0.5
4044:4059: -1.2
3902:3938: 4.4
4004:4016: -2.4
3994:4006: -2.0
